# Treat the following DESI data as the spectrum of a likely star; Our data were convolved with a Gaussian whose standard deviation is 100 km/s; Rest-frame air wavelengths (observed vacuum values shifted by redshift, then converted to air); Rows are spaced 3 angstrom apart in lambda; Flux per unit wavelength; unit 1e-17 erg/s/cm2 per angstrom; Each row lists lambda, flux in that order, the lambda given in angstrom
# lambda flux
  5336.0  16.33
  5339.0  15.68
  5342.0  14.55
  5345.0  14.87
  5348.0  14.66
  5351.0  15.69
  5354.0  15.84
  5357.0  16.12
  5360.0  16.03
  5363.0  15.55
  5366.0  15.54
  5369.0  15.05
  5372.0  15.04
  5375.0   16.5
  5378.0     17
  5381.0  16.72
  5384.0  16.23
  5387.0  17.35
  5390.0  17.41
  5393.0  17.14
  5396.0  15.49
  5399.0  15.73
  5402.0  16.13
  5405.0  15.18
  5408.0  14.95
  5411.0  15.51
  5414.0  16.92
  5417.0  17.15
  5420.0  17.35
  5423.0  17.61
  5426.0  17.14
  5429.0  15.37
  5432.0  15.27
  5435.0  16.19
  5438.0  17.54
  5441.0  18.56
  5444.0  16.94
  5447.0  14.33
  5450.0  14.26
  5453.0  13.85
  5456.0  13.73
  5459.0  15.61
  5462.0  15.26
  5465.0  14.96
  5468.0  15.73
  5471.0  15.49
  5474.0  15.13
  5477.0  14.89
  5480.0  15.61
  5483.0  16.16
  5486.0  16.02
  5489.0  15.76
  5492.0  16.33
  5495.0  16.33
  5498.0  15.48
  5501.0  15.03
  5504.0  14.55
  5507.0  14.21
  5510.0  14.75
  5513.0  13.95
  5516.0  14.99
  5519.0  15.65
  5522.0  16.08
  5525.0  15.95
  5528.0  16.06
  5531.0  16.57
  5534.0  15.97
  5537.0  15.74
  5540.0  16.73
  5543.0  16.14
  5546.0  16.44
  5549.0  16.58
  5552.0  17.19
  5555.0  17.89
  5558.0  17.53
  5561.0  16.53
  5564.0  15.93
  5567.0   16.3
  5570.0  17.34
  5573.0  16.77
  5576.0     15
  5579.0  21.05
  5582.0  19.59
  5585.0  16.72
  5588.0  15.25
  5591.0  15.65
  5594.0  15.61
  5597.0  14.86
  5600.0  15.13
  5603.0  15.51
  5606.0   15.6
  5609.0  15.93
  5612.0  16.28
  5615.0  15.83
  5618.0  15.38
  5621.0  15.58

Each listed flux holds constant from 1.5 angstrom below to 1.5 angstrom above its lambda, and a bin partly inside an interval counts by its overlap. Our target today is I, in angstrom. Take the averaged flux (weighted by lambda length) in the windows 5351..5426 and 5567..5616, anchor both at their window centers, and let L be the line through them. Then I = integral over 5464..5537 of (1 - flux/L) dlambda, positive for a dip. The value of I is 3.7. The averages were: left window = 16.2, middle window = 15.5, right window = 16.4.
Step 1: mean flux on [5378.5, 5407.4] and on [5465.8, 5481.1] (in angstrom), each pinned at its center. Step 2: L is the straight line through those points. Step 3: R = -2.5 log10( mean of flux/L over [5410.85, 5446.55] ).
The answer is -0.06 mag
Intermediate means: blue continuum 16.4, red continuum 15.3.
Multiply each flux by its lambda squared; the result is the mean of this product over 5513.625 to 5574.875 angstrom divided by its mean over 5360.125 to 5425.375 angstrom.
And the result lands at 1.1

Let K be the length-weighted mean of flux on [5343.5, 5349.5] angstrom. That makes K 14.8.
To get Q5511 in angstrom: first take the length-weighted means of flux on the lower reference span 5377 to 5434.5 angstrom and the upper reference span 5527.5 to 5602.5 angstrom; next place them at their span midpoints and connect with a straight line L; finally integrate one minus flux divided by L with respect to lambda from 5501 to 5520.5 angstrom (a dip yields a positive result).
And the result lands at 2.1 angstrom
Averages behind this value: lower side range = 16.4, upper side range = 16.6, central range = 14.7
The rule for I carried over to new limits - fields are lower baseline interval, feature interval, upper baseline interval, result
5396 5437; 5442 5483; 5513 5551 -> 2.5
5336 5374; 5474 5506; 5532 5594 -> 1.5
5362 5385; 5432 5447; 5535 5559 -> -0.5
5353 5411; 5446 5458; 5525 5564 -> 1.6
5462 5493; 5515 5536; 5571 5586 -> 0.9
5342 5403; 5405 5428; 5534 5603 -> -0.6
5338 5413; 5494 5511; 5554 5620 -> 1.2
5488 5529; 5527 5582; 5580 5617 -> -4.0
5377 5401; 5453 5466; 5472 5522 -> 0.8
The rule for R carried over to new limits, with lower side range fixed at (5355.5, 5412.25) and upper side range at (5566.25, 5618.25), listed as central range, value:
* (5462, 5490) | 0.05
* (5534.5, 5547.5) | 0.00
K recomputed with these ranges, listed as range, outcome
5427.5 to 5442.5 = 16.6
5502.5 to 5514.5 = 14.4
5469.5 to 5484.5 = 15.5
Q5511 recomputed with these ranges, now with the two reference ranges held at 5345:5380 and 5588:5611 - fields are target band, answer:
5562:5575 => -0.85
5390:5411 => -0.27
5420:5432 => -0.74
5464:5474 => 0.14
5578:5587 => -1.92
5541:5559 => -1.64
